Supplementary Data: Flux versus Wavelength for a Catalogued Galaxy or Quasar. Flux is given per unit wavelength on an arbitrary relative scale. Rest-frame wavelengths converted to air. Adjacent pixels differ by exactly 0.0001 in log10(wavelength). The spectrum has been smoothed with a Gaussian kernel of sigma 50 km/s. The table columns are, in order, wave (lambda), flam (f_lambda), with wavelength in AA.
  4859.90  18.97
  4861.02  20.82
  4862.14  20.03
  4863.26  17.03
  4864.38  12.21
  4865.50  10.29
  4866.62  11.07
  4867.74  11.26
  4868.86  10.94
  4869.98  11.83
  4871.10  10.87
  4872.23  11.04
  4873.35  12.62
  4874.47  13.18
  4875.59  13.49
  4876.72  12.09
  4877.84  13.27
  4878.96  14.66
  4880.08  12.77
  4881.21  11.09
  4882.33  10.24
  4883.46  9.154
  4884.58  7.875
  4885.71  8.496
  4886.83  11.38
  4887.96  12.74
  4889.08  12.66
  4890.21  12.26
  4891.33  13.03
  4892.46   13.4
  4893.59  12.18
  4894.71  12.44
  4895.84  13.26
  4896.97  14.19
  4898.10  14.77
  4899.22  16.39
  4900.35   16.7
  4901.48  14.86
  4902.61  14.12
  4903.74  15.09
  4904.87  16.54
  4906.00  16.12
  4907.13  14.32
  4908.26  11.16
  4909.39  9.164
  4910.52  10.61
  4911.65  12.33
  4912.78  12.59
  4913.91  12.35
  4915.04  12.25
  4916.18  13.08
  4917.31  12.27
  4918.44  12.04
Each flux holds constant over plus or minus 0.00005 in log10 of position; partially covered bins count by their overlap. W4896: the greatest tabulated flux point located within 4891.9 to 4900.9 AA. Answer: 16.7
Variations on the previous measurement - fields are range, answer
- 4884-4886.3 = 8.496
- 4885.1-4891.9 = 13.03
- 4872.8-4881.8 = 14.66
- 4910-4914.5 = 12.59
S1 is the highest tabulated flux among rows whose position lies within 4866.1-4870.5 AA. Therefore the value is 11.83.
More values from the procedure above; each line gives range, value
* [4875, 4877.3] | 13.49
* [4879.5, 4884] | 12.77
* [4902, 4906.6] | 16.54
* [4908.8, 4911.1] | 10.61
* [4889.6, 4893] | 13.4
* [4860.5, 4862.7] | 20.82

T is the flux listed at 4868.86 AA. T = 10.94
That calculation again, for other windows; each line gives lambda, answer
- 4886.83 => 11.38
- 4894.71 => 12.44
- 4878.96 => 14.66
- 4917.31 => 12.27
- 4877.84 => 13.27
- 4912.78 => 12.59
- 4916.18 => 13.08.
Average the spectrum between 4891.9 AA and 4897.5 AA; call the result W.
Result 13.1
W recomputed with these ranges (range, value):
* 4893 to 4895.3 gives 12.3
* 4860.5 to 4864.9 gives 17.5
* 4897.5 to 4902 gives 15.7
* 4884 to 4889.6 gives 10.6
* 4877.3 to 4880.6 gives 13.6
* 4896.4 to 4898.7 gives 14.5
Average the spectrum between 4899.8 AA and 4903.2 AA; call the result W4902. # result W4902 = 15.2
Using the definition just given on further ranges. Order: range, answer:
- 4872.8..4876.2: 13.1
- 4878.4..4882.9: 12.2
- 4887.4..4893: 12.8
